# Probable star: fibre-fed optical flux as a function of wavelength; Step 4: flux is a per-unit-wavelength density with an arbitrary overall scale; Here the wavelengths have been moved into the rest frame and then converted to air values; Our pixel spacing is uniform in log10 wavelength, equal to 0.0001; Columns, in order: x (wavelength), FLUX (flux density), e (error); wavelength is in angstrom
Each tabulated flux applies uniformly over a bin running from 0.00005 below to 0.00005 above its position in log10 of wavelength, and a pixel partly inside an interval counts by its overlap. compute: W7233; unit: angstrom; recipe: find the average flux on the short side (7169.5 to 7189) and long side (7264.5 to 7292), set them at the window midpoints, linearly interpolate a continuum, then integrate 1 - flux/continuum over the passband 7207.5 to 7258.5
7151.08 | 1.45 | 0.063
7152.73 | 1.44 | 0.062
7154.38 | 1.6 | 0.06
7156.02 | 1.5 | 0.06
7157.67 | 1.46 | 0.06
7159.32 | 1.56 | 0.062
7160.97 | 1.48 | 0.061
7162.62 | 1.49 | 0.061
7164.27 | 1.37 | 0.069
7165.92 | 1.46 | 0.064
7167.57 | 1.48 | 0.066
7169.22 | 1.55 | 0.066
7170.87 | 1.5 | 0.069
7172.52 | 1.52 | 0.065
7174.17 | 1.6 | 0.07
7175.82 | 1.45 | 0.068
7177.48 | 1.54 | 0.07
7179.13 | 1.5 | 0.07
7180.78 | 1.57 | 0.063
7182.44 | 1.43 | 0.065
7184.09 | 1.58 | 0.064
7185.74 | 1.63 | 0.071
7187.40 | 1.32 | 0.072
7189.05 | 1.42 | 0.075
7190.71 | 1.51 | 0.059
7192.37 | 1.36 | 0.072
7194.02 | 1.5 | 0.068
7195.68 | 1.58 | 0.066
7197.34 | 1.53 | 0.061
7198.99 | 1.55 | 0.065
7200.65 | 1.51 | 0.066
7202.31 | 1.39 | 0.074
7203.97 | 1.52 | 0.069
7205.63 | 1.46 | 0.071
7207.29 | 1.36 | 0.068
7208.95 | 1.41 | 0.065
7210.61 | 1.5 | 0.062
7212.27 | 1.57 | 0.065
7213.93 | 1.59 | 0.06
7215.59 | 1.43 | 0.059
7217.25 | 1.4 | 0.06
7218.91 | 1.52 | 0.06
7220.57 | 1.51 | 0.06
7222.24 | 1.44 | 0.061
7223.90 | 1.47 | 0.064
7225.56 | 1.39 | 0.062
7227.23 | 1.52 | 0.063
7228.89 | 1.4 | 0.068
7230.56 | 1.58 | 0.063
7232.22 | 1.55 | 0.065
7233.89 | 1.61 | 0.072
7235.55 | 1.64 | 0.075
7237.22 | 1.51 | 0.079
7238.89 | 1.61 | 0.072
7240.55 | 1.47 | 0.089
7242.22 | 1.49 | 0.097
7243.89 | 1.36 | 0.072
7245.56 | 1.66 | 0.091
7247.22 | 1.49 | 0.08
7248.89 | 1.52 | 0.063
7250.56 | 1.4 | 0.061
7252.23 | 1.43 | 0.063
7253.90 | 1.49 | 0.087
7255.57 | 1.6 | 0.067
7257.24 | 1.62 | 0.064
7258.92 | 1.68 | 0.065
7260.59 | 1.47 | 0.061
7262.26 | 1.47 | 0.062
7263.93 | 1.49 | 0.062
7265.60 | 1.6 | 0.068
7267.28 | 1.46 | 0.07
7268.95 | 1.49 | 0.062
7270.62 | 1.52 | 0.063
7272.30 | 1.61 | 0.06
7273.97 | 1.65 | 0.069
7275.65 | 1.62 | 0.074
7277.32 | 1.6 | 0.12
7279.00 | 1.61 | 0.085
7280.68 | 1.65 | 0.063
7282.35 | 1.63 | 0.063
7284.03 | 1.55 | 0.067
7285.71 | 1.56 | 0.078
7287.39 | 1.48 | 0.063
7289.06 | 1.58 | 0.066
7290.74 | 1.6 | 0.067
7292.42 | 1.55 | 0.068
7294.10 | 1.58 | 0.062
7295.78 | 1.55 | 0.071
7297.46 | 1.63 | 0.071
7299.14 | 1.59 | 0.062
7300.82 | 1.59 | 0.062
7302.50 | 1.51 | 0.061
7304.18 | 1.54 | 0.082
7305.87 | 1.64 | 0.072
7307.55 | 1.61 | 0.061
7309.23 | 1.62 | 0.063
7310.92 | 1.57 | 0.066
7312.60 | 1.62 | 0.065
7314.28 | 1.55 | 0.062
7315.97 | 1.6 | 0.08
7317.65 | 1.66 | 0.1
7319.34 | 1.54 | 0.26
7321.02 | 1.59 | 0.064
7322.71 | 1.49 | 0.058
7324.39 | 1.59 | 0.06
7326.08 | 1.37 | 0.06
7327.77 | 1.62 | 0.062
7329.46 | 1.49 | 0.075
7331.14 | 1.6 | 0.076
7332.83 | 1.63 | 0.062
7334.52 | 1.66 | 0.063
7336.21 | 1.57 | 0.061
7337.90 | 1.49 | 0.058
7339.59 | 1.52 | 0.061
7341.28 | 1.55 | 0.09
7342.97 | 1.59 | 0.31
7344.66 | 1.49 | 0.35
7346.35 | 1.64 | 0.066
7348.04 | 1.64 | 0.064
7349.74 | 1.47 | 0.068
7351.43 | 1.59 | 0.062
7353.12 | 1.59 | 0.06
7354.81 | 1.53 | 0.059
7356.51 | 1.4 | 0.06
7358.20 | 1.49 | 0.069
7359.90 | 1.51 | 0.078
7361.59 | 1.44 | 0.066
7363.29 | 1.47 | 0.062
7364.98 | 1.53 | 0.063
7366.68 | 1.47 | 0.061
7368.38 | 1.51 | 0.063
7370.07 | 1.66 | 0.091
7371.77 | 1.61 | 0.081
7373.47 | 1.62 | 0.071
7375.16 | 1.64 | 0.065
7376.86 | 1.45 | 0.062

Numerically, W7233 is 1.3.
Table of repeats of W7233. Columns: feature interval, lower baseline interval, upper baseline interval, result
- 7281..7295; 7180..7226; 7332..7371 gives -0.5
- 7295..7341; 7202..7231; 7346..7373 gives -1.7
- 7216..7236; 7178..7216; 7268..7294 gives 0.3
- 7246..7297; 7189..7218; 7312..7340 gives -0.9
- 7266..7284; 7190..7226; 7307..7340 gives -0.6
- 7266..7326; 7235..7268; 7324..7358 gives -1.6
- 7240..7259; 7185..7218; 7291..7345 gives 0.0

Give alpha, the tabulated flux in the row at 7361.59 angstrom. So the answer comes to 1.44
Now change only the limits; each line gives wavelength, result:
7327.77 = 1.62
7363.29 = 1.47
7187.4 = 1.32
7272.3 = 1.61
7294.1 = 1.58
